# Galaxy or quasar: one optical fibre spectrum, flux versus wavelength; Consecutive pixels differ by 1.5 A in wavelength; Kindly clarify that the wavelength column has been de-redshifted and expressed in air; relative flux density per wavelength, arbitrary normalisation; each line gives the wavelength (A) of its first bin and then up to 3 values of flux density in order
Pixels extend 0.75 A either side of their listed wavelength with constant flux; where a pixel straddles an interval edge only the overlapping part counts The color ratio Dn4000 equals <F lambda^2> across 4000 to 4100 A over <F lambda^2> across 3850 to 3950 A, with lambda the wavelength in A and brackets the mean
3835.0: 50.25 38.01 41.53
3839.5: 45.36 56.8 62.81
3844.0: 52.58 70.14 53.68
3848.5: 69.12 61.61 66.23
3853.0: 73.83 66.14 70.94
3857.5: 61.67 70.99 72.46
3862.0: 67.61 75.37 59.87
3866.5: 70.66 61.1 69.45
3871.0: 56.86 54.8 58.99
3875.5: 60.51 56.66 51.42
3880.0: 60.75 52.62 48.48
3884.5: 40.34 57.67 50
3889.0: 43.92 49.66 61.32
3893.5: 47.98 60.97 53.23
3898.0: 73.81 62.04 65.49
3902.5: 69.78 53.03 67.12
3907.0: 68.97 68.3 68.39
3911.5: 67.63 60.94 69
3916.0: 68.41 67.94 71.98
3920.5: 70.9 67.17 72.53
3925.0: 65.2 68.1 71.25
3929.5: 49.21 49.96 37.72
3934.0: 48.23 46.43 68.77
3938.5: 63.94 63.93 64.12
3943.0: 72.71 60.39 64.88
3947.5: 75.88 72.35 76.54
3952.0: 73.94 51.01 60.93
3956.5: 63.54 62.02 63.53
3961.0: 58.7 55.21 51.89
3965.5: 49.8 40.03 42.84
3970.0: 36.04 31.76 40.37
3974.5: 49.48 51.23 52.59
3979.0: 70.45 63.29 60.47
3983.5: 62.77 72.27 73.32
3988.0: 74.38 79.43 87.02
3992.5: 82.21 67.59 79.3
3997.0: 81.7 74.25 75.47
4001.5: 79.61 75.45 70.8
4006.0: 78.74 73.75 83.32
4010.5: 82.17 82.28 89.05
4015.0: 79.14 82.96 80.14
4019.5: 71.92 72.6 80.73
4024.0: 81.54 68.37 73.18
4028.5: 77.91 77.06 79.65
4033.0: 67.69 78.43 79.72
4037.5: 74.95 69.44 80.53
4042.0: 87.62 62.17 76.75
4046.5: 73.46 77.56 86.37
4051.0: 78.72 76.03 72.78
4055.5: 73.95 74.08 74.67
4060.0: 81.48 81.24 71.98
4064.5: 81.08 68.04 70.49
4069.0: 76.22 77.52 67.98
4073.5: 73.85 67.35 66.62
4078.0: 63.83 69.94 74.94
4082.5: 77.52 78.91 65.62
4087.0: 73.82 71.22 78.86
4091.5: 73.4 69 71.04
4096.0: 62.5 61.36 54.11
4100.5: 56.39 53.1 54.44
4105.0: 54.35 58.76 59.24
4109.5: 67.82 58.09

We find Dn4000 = 1.29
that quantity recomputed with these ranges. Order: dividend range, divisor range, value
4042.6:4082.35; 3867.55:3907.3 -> 1.40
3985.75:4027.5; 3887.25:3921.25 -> 1.31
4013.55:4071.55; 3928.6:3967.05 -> 1.34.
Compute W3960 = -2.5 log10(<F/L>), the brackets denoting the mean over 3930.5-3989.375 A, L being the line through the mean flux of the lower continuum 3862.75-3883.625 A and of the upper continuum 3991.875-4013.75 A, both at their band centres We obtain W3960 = 0.223 mag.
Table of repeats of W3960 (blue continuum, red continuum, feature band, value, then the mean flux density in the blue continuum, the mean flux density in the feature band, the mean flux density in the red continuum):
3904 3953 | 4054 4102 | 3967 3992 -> 0.14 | 64.8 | 58.9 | 71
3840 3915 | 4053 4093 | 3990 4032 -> -0.13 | 61.4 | 78.1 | 73.3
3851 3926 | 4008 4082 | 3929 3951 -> 0.10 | 62.6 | 61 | 75.9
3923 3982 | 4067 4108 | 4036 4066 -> -0.18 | 57.9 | 76.4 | 67.4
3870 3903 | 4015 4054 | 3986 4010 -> -0.08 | 56.2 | 77.4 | 76.6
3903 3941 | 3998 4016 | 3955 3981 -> 0.34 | 63.1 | 52.1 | 78.8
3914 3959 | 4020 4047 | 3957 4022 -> 0.05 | 63.9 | 67.3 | 75.6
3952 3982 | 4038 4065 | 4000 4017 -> -0.22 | 53.1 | 79.5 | 76.6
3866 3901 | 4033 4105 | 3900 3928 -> -0.14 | 56.8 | 67.3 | 71.9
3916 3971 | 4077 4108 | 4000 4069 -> -0.20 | 60.5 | 76.9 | 66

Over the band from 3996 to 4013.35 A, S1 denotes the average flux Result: 78.4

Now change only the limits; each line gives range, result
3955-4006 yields 63.2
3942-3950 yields 69.3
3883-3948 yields 61.4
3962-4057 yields 70.9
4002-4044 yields 77.3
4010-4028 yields 78.6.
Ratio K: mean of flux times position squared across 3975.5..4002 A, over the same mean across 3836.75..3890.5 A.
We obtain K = 1.3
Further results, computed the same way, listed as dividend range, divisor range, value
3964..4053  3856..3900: 1.29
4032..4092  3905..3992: 1.27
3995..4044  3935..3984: 1.37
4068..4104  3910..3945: 1.17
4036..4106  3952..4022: 1.11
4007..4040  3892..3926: 1.26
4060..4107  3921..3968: 1.21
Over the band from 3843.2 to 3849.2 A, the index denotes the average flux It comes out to 61.3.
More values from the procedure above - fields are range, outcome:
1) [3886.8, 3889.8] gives 47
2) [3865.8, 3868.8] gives 65.9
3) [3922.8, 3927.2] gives 68.6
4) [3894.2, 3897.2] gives 57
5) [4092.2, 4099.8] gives 63.6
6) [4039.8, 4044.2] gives 76.9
